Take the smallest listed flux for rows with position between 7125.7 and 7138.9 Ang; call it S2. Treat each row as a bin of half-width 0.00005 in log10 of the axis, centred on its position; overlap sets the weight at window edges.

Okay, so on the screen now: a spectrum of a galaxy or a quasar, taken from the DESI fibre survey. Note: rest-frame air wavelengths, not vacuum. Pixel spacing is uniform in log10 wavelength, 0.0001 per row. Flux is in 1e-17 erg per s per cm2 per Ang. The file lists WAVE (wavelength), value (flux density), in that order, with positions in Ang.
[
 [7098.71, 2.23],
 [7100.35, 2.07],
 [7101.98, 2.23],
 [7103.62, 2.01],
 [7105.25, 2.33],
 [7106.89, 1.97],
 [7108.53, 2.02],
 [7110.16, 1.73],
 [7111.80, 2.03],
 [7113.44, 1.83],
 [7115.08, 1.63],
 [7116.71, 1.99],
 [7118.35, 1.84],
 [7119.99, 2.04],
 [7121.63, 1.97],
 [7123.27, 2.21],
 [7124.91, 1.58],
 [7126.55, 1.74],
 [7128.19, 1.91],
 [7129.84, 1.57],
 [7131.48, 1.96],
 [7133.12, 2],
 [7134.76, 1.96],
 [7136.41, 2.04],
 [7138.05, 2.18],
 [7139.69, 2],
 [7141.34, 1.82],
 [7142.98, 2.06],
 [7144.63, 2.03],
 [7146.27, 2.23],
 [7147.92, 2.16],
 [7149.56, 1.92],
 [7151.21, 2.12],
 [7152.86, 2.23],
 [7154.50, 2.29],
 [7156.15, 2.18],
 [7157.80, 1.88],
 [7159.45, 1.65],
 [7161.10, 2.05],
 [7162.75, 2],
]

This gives 1.57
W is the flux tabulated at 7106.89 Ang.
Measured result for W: 1.97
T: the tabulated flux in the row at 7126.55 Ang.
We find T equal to 1.74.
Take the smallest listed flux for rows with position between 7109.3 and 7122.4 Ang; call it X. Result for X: 1.63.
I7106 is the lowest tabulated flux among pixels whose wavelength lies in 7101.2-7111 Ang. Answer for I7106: 1.73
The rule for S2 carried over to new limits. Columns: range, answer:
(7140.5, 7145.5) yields 1.82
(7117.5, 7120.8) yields 1.84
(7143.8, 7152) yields 1.92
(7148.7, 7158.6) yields 1.88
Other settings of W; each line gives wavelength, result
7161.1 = 2.05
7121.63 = 1.97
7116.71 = 1.99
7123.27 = 2.21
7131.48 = 1.96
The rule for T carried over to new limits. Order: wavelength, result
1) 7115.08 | 1.63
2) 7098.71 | 2.23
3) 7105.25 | 2.33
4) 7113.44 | 1.83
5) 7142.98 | 2.06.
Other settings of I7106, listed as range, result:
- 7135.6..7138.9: 2.04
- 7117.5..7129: 1.58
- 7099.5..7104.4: 2.01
